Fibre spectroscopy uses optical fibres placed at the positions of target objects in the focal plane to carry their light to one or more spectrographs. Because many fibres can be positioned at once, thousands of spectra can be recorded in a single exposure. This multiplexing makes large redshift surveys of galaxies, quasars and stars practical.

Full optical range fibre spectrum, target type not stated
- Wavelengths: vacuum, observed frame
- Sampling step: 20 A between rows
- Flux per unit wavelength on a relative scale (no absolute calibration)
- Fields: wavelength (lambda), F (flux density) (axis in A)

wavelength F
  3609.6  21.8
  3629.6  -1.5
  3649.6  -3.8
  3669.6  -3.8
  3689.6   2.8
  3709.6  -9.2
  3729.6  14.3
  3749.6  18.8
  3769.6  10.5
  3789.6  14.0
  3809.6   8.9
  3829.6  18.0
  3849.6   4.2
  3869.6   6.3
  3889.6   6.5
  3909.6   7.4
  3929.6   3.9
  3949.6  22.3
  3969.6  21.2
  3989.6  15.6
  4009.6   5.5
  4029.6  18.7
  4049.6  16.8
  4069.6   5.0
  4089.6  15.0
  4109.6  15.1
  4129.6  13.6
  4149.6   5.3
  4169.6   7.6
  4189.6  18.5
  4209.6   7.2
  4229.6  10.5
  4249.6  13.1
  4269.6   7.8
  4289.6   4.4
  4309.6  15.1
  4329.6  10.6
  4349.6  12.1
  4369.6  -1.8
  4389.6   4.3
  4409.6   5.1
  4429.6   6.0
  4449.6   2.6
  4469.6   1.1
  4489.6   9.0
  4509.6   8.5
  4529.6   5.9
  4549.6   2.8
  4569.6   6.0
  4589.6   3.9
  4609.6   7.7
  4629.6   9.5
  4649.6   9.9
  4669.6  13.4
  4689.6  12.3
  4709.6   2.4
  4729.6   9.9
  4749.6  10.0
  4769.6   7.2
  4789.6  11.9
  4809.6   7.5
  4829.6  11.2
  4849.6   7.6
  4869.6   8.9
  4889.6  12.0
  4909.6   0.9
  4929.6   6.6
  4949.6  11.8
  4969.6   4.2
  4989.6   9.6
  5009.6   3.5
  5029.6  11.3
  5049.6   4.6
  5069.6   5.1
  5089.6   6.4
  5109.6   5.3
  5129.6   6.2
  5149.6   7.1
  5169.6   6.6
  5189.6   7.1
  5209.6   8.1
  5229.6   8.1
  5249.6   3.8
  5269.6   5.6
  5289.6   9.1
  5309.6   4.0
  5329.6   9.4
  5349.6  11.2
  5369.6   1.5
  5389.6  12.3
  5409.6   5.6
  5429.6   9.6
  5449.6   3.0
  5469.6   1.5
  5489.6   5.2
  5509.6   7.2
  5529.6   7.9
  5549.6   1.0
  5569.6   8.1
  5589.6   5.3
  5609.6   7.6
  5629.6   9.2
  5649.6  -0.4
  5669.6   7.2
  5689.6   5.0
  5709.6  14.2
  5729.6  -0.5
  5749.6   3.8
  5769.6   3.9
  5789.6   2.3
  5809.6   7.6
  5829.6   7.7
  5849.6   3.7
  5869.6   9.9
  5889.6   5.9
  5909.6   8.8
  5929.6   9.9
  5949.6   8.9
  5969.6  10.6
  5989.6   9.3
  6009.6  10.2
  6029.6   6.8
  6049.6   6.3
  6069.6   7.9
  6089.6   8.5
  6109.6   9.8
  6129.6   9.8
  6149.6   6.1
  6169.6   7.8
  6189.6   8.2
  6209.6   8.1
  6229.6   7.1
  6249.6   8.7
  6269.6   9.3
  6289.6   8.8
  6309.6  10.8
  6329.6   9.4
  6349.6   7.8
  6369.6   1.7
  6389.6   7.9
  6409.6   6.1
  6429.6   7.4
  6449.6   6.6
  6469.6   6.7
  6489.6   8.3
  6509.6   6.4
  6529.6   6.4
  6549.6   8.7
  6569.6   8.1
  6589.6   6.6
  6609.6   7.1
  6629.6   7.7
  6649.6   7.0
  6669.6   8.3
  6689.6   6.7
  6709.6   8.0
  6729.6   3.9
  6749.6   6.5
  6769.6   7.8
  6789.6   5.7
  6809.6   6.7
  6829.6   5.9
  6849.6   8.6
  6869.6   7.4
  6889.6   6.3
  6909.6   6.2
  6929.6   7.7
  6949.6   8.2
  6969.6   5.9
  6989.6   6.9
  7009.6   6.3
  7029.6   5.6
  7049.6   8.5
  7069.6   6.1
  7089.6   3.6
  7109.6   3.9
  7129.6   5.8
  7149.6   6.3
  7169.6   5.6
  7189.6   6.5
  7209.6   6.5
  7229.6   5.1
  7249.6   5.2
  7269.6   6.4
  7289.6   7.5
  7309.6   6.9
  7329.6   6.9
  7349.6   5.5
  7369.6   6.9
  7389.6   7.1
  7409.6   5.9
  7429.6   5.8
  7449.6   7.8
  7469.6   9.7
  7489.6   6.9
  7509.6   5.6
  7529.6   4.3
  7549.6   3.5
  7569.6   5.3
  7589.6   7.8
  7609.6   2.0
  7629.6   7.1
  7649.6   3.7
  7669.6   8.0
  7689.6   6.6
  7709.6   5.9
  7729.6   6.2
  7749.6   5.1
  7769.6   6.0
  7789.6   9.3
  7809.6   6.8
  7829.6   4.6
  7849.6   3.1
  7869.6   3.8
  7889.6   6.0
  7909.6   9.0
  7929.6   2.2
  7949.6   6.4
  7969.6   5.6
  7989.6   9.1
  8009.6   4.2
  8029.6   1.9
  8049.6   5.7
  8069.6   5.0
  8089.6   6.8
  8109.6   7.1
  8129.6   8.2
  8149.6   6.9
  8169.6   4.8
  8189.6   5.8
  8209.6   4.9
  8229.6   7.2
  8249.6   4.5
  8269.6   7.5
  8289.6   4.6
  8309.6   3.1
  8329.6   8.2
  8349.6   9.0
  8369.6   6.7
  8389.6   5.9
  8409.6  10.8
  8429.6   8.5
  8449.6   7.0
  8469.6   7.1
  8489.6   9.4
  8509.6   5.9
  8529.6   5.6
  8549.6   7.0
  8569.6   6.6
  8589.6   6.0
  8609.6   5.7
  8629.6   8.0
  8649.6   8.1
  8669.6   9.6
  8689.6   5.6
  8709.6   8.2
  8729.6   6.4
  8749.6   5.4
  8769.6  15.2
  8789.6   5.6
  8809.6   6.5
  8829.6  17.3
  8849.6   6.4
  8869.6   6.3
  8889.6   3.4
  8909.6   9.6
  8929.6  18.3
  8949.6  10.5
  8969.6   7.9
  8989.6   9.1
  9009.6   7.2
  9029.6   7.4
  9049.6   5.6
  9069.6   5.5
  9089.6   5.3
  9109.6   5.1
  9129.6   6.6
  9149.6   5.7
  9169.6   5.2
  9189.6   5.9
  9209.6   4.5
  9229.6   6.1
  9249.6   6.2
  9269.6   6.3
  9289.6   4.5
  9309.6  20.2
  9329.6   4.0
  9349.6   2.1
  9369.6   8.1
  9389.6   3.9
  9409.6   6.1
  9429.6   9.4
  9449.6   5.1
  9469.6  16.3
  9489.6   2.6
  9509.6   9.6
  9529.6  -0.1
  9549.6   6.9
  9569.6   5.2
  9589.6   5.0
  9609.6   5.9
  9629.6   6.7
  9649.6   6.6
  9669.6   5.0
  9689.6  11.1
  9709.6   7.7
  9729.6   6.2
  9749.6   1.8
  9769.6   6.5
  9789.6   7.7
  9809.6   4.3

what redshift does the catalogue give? 0.551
